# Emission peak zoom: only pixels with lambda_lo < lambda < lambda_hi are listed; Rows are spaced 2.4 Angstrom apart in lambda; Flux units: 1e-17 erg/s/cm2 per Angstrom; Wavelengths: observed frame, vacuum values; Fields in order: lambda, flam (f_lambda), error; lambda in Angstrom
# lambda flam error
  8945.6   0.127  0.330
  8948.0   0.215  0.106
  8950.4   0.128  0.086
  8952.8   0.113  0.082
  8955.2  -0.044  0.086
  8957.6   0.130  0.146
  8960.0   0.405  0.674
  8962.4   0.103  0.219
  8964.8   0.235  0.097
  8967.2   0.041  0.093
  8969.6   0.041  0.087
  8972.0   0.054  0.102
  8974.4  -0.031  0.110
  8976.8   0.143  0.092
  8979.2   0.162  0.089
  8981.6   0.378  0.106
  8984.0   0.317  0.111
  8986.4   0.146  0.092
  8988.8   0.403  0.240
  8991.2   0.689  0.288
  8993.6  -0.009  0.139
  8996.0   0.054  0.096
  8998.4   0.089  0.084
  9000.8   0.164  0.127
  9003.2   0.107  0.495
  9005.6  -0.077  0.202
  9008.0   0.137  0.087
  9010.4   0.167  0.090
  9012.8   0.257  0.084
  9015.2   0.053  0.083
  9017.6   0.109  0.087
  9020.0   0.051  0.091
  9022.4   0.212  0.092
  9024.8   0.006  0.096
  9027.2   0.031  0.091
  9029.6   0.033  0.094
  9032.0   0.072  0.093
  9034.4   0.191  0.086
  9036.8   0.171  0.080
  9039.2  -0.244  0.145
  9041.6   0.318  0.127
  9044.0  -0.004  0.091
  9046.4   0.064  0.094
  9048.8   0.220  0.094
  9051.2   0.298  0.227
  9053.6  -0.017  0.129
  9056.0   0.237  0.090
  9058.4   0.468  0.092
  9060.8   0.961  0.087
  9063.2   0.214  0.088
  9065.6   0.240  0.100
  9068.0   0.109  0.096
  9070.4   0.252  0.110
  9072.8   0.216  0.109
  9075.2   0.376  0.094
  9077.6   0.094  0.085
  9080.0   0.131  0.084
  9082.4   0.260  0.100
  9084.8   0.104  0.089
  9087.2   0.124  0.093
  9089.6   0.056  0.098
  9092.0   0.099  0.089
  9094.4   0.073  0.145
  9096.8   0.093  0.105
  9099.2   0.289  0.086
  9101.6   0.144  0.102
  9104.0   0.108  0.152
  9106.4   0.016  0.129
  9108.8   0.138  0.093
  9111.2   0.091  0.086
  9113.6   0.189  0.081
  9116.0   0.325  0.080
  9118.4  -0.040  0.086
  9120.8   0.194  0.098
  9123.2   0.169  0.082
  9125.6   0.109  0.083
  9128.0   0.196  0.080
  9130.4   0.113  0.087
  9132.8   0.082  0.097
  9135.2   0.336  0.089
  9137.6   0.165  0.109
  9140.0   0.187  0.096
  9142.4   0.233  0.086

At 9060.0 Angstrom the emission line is H-beta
